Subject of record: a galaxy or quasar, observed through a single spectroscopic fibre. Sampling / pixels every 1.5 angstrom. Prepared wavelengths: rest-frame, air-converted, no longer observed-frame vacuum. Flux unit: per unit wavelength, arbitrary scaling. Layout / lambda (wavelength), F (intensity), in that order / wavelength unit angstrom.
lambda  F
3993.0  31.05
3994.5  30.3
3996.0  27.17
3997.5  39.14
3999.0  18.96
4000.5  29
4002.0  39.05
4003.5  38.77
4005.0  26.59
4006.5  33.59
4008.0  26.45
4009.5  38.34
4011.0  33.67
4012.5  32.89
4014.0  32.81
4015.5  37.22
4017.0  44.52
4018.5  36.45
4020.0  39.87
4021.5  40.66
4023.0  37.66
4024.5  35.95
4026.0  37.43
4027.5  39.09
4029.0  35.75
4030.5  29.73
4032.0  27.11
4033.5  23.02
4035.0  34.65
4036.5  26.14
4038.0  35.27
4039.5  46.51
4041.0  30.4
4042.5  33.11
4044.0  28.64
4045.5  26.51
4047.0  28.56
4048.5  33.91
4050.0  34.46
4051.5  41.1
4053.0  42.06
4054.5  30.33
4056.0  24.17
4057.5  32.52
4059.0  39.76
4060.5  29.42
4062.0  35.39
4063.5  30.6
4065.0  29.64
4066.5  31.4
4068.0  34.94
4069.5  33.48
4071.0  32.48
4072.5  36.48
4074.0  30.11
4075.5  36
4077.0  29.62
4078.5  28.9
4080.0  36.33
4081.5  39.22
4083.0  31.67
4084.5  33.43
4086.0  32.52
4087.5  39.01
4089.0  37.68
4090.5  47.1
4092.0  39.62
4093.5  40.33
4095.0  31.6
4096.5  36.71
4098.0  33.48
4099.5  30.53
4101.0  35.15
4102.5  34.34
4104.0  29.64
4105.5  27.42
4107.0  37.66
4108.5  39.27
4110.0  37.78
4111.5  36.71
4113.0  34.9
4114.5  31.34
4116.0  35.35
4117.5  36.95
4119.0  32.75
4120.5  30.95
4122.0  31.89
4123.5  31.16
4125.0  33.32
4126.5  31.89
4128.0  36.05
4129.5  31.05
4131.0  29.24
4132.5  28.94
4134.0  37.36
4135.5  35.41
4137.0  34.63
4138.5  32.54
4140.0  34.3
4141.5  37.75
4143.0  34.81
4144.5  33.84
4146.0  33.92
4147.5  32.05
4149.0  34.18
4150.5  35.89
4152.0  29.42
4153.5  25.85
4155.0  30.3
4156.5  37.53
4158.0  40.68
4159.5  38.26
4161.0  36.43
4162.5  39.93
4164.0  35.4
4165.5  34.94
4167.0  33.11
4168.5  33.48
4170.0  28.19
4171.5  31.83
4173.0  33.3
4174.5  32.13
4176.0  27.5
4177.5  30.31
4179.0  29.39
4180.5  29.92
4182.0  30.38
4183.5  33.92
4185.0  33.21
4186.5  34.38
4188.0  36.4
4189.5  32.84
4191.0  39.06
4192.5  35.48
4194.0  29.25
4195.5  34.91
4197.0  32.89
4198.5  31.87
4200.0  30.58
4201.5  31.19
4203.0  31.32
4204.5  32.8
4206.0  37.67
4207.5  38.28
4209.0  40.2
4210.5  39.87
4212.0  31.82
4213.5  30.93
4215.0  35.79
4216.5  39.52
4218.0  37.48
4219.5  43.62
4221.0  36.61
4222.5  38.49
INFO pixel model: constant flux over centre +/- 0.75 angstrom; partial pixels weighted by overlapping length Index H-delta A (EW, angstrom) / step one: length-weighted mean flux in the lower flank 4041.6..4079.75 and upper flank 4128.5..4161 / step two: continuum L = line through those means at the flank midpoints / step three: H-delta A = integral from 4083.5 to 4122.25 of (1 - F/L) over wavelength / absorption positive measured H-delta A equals -2.3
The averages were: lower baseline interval 32.6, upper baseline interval 33.8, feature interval 35.2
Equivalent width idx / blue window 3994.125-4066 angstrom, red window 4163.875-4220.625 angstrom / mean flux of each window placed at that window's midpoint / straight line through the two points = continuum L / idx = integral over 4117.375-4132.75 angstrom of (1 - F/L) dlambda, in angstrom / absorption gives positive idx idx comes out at 0.7 angstrom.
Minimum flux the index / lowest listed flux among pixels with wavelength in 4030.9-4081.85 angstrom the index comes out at 23.02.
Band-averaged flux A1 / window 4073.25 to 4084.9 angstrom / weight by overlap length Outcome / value 33.2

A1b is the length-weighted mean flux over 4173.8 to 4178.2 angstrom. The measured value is 30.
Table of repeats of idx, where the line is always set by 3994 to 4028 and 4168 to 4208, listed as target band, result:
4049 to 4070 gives 0.3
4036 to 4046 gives 0.5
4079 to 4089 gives -0.5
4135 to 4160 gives -0.8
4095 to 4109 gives 0.0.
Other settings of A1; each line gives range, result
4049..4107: 34.2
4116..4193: 33.4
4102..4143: 33.7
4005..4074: 33.7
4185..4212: 34.5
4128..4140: 33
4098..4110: 33.7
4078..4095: 36.8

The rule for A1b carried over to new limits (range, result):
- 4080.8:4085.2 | 34.7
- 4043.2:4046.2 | 27.7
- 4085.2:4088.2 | 35.7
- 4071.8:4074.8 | 33.3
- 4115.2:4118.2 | 36.1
